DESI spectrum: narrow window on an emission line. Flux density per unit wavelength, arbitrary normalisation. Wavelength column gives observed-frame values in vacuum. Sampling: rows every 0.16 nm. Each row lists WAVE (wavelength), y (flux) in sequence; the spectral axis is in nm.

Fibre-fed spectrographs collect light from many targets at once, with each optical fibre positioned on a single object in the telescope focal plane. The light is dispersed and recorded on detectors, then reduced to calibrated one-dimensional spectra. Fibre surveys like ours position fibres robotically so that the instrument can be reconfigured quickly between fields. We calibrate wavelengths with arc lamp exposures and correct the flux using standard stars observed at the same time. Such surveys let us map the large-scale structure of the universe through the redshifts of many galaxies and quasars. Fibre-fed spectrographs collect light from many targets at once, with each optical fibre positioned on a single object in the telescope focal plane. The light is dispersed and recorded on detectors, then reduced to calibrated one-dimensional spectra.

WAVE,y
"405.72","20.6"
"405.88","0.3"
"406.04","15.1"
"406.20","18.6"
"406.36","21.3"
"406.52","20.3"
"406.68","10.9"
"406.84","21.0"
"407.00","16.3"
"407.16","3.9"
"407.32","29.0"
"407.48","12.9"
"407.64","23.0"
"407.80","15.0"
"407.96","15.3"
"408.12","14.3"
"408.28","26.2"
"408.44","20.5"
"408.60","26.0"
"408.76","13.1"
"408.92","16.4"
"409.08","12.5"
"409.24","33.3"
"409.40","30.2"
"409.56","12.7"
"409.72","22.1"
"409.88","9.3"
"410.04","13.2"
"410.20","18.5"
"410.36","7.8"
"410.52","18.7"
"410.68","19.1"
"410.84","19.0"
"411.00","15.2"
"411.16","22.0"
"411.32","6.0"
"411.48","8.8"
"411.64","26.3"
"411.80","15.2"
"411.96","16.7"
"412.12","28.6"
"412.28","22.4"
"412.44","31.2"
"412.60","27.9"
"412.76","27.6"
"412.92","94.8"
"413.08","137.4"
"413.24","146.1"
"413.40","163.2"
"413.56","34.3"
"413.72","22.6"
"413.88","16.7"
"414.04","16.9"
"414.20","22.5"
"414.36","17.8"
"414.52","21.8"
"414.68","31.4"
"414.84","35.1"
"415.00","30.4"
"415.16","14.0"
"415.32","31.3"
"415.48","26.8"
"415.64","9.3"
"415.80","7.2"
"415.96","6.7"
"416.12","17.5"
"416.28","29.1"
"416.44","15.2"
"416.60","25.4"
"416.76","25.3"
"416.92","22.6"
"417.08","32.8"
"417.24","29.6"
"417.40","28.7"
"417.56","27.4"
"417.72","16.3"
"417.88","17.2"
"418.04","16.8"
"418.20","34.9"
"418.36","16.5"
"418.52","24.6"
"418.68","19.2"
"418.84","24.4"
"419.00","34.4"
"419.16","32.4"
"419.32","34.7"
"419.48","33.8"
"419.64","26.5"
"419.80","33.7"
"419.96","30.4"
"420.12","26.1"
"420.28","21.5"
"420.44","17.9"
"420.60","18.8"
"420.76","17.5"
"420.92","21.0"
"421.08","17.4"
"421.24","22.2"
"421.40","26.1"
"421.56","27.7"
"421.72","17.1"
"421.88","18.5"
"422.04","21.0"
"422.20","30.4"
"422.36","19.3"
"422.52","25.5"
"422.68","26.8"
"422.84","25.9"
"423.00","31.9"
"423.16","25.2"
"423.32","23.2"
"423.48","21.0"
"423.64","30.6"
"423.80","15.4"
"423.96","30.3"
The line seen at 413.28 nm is [O II] 3727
